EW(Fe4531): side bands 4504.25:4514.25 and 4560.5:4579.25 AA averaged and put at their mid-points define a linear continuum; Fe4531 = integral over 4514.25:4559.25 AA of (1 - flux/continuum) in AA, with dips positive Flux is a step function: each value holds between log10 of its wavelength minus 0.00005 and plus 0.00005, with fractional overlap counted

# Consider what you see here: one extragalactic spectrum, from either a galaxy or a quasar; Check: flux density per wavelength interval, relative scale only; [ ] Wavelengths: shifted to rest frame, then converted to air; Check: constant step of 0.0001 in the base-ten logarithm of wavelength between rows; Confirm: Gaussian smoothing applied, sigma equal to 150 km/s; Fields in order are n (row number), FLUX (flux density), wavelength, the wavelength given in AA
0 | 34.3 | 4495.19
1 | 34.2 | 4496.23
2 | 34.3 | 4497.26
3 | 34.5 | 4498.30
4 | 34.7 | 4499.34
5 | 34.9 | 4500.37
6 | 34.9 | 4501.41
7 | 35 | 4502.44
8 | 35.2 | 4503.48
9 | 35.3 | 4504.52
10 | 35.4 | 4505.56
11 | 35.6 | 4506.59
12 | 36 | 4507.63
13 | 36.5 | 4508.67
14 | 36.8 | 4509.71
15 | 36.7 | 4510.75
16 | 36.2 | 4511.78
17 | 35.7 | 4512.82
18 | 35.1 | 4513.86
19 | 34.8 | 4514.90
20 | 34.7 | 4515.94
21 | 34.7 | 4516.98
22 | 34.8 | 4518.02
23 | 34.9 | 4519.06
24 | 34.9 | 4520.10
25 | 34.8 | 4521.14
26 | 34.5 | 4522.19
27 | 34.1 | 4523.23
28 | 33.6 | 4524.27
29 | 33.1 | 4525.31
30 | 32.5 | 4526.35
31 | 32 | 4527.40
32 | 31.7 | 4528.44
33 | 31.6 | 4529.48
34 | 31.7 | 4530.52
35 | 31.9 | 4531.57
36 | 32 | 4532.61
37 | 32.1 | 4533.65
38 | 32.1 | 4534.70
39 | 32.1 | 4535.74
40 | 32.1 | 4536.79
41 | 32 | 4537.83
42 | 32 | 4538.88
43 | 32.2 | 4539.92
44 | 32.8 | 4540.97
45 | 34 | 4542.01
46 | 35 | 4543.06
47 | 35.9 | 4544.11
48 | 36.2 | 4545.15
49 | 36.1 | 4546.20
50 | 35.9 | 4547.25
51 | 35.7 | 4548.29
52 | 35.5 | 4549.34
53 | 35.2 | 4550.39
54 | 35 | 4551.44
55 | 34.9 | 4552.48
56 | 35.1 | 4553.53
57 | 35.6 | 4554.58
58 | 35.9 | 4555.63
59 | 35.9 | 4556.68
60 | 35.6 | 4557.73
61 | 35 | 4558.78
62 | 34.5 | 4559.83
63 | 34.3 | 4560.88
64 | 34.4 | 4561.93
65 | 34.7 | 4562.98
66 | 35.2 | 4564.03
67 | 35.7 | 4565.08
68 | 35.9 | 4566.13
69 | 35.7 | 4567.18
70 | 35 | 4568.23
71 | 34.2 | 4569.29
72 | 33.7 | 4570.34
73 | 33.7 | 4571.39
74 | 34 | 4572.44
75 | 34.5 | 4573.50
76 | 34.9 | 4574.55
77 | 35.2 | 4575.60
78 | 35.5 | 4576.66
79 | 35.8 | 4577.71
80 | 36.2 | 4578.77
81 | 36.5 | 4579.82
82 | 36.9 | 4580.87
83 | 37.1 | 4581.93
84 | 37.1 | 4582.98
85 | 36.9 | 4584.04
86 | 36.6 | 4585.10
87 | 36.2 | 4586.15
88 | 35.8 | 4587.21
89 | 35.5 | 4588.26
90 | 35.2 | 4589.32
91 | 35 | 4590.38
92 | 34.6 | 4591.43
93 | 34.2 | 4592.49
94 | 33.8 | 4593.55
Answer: 1.9 AA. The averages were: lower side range 36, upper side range 34.9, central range 34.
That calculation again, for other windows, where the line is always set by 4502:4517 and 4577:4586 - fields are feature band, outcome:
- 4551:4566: 0.5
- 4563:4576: 0.6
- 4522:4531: 0.8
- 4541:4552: 0.2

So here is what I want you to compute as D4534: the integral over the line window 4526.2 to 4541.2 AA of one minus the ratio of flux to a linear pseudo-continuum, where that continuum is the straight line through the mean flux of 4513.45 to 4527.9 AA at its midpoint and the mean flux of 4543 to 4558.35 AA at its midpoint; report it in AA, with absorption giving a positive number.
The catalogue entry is 1.2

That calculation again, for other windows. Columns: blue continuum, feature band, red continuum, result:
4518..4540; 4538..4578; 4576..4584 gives 0.0 AA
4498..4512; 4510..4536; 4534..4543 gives 0.2 AA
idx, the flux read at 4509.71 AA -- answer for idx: 36.8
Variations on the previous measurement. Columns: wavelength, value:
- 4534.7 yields 32.1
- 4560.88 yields 34.3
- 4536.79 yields 32.1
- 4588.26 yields 35.5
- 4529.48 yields 31.6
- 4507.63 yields 36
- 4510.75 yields 36.7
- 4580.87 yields 36.9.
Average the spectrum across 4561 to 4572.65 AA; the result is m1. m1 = 34.8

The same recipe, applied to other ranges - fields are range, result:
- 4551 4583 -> 35.3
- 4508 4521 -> 35.5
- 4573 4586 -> 36.1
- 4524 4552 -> 33.4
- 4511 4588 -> 34.6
